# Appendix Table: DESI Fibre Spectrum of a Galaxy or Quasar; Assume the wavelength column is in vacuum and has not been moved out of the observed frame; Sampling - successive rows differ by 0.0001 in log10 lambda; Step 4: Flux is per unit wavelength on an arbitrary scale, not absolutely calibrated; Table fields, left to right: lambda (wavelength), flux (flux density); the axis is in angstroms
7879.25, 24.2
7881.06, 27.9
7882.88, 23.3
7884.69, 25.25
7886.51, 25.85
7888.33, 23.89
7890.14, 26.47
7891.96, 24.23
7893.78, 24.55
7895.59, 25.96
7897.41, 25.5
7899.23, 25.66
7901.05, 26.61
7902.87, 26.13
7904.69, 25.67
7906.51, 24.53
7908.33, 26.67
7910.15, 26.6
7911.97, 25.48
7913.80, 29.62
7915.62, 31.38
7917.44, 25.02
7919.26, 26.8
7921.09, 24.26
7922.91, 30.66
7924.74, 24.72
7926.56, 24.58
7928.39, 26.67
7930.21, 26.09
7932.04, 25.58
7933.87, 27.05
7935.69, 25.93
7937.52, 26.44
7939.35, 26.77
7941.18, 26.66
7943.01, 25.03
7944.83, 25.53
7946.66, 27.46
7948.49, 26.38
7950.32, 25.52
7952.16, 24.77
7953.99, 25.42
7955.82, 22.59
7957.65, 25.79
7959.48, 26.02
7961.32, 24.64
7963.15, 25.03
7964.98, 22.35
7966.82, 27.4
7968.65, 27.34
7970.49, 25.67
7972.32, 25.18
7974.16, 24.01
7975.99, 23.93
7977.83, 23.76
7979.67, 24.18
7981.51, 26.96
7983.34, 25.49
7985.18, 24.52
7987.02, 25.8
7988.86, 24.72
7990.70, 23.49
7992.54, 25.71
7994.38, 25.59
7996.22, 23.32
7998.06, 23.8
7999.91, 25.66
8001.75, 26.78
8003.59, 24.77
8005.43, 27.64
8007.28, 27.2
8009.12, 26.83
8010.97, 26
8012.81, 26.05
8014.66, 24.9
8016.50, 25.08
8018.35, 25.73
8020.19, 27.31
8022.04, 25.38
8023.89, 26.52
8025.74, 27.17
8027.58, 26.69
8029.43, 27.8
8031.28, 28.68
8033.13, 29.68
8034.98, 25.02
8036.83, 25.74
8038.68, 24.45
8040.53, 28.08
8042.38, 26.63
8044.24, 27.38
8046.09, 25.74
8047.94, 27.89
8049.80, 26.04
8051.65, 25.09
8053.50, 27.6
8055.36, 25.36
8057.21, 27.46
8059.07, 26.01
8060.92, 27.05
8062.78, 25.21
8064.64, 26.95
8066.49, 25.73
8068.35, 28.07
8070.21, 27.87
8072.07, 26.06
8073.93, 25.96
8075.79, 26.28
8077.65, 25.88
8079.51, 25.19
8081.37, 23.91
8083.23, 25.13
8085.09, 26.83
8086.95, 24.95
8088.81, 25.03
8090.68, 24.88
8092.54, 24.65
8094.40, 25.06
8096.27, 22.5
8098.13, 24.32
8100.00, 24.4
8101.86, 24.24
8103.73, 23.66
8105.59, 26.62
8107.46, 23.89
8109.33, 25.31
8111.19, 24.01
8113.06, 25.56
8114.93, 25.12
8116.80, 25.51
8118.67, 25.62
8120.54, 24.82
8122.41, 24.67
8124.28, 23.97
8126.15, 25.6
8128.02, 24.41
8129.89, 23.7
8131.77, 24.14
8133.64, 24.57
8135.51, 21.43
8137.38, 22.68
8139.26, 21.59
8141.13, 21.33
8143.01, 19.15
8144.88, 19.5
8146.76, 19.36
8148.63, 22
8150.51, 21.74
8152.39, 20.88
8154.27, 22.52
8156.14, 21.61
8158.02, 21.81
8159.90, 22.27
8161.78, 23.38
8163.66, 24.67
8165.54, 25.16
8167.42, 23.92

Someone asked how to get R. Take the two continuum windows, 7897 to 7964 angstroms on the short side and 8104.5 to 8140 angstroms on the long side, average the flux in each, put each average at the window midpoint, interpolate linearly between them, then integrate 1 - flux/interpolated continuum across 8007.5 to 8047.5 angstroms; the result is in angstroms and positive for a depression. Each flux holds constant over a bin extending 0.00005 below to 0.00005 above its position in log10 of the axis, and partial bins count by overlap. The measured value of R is -2.09 angstroms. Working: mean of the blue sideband 26.1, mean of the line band 26.5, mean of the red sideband 24.4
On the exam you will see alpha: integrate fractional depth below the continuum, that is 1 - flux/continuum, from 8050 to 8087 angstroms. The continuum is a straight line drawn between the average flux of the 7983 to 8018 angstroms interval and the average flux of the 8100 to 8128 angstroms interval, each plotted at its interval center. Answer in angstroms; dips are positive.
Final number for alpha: -1.6 angstroms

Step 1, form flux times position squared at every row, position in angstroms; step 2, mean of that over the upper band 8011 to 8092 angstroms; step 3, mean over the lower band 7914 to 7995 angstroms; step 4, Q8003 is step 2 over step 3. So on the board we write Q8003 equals 1.0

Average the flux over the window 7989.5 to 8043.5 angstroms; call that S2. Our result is 26.1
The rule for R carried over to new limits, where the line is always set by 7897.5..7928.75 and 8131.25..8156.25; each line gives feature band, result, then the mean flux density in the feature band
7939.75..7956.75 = 0.2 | 25.5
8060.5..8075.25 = -2.2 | 26.6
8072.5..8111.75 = -3.9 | 24.9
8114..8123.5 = -1.3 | 25.1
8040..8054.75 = -1.9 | 26.7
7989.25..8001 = 0.1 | 24.6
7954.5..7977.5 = 0.4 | 25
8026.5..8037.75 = -1.6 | 27.3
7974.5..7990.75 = 0.1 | 24.8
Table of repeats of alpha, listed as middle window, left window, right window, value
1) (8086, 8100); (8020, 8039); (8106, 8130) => 0.5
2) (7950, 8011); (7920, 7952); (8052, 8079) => 2.4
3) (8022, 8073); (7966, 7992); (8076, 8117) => -3.5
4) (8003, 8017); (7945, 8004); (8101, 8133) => -0.6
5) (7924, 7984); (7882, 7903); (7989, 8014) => -0.1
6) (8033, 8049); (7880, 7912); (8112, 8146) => -1.5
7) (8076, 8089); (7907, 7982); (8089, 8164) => -0.7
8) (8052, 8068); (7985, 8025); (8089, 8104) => -1.1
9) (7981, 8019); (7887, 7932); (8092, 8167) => -0.7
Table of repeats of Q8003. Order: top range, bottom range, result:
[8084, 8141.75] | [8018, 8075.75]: 0.93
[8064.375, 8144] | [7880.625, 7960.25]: 0.99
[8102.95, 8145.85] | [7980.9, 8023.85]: 0.96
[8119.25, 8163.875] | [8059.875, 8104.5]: 0.90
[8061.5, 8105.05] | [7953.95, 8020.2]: 1.03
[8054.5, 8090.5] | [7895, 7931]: 1.02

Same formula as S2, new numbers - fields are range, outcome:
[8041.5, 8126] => 25.6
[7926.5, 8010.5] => 25.5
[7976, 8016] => 25.4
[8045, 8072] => 26.6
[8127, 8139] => 23.4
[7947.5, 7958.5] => 25.1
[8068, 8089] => 25.9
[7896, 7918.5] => 26.6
